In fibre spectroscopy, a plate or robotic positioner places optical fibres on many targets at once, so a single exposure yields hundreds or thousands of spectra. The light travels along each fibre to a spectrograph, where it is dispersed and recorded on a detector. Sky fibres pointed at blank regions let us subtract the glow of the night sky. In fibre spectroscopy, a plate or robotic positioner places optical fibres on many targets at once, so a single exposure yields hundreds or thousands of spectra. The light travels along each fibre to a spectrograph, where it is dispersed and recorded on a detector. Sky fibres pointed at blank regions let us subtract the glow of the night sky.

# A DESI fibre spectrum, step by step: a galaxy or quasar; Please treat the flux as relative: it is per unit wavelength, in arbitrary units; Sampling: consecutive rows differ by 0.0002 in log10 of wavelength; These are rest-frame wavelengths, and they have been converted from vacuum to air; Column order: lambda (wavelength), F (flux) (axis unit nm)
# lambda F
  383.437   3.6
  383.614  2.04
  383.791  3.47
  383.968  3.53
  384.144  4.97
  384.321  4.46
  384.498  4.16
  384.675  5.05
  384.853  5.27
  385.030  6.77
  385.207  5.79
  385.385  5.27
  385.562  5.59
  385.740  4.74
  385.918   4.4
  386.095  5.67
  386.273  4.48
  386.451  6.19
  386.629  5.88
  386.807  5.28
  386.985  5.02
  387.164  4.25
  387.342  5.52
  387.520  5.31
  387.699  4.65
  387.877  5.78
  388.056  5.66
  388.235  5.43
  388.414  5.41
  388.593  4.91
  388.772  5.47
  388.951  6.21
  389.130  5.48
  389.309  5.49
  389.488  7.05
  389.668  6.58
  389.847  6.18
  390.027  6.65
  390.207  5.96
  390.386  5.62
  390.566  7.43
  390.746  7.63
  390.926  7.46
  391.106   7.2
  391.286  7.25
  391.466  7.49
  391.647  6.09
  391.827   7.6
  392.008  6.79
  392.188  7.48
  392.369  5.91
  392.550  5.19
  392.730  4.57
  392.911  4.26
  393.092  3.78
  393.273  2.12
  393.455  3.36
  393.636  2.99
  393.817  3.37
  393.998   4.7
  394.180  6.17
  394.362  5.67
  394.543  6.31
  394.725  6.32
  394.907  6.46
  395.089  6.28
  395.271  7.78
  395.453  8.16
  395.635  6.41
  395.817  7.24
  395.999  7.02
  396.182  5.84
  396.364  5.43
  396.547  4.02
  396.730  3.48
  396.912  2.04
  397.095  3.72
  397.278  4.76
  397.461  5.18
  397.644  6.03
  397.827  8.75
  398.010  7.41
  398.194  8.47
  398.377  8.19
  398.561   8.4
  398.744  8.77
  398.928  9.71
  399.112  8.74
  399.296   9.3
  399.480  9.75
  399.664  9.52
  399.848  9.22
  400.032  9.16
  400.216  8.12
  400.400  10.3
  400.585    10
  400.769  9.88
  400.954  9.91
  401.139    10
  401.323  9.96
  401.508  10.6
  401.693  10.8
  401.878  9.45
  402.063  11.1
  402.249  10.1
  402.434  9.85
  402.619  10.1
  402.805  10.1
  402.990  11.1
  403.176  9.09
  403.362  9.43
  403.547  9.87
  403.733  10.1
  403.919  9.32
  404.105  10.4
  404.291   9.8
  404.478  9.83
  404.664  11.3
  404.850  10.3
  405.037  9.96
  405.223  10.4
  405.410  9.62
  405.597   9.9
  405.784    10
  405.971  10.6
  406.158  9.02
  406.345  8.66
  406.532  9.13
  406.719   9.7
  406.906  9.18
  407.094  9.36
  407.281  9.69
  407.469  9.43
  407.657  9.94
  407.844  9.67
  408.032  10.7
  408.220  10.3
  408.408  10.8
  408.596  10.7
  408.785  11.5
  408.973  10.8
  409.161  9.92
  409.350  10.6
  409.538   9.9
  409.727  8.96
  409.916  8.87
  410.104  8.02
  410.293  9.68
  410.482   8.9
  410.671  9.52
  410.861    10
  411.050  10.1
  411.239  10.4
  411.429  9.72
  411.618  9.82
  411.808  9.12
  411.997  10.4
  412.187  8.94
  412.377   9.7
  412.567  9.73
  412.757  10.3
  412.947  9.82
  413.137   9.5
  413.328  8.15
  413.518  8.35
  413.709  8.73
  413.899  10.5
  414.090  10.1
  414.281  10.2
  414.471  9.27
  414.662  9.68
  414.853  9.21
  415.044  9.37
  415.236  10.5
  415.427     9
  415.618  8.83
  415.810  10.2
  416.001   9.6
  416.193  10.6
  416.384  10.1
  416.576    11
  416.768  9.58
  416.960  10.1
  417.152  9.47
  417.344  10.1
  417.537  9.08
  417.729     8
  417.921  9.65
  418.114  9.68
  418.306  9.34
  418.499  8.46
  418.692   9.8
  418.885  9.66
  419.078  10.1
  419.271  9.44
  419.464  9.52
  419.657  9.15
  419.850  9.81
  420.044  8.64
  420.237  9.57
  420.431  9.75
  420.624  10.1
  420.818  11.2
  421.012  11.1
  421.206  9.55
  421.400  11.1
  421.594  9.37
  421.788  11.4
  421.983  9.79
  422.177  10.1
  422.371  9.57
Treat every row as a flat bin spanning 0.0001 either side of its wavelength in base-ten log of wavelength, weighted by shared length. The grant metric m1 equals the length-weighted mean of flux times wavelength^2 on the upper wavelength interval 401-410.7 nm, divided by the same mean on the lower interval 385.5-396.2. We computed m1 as 1.8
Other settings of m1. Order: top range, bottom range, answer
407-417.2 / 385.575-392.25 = 1.83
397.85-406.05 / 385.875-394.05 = 1.84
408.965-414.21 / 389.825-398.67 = 1.75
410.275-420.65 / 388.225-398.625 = 1.80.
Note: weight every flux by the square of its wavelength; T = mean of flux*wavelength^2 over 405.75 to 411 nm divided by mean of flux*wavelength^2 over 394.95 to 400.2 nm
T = 1.45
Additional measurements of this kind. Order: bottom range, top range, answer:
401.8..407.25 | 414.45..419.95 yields 1.03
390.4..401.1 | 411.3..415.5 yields 1.54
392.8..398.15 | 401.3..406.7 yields 1.94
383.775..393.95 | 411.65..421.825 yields 2.03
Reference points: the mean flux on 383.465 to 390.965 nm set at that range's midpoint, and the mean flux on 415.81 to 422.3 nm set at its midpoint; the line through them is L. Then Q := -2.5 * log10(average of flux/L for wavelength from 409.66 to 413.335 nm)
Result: -0.09 mag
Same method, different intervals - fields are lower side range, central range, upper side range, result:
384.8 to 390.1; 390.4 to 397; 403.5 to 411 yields 0.188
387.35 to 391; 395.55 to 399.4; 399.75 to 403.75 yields 0.288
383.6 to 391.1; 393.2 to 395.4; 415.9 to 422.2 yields 0.235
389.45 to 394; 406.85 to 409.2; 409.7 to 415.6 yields -0.172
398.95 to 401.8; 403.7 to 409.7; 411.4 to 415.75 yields -0.044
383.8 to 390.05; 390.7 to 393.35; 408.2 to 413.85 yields 0.034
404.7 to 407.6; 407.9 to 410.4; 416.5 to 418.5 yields -0.043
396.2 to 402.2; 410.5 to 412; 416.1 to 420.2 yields -0.086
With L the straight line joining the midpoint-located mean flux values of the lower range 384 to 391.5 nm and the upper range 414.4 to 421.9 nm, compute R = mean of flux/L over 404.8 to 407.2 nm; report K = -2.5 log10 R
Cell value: -0.19 mag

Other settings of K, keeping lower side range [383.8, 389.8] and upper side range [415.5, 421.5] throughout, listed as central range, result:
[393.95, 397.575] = 0.157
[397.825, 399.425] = -0.235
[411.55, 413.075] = -0.098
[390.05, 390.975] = -0.164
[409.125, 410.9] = -0.102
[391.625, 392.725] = -0.058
